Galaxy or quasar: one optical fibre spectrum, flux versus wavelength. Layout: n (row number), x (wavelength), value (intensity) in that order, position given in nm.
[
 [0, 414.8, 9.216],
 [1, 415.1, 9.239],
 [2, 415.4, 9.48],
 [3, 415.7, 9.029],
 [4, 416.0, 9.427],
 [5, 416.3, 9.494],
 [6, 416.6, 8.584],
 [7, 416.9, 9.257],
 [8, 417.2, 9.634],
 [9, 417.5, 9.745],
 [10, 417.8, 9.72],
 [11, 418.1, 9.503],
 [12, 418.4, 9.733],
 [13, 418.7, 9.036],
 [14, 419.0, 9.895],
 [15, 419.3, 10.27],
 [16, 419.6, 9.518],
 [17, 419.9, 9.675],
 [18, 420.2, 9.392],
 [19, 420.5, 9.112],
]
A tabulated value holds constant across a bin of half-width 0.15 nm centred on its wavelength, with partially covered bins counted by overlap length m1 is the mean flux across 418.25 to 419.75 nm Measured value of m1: 9.69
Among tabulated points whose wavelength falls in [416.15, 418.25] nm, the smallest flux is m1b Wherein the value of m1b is 8.584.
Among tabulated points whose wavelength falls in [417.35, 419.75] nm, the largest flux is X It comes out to 10.27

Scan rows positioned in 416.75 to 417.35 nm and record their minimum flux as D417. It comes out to 9.257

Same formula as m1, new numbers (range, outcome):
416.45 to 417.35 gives 9.16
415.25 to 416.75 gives 9.2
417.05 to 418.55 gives 9.67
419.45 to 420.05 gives 9.6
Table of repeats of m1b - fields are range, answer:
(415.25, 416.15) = 9.029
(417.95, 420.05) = 9.036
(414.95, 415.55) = 9.239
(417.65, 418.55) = 9.503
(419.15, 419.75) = 9.518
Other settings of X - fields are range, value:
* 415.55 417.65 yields 9.745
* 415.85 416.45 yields 9.494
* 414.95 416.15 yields 9.48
